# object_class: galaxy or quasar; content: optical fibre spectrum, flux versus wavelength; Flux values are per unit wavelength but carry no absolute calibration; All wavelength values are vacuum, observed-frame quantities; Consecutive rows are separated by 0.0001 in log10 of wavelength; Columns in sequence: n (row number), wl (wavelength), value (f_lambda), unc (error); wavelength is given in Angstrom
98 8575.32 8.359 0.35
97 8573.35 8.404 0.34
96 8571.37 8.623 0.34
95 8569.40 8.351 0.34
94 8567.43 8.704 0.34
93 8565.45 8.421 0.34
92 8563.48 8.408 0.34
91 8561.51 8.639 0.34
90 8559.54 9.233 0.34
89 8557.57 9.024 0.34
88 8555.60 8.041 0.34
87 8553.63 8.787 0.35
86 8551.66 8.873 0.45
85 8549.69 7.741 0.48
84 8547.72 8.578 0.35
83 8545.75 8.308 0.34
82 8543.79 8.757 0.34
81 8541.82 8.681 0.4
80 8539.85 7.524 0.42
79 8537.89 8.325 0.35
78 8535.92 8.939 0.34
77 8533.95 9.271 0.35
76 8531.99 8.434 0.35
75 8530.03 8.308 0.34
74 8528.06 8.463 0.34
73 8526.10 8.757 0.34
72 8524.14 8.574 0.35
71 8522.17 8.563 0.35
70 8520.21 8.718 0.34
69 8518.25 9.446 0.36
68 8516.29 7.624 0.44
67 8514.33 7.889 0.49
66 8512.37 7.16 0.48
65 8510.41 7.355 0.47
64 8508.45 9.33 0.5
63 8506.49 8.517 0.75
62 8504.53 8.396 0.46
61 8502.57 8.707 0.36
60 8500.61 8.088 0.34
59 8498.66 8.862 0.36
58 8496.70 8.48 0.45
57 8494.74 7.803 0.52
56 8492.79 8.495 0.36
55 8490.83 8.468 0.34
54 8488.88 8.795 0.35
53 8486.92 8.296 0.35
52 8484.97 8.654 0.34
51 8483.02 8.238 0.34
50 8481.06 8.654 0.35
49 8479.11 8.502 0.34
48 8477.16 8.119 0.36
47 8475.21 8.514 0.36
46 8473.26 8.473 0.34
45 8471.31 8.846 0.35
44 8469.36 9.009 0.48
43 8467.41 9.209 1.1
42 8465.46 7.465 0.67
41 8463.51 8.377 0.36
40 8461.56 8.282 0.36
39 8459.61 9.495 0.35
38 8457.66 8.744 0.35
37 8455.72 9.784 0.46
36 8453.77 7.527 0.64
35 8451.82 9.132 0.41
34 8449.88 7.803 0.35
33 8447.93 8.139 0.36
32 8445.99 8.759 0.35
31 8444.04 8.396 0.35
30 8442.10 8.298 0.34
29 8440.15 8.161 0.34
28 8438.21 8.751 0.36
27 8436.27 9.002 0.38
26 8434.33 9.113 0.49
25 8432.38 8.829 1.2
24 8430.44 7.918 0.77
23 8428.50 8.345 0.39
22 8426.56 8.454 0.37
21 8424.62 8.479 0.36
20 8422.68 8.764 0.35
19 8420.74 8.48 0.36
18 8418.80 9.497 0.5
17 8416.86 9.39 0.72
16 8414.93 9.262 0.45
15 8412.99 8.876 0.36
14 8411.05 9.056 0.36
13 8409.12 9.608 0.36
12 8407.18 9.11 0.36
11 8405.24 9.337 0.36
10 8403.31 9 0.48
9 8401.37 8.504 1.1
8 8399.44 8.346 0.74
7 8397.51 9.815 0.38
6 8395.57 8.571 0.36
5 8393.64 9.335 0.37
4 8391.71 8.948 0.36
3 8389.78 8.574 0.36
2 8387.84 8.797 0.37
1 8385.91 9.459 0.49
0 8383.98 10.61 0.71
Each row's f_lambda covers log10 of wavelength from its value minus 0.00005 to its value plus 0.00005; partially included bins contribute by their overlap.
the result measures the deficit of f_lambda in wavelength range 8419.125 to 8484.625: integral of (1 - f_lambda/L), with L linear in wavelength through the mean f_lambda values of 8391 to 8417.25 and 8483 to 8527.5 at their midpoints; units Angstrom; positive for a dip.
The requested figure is 1.5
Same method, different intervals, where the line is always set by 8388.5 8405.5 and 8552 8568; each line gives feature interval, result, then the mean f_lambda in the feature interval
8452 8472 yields 0.3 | 8.69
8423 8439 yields 0.4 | 8.62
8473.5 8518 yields 2.2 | 8.34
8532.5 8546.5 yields 0.2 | 8.55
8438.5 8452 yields 0.7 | 8.36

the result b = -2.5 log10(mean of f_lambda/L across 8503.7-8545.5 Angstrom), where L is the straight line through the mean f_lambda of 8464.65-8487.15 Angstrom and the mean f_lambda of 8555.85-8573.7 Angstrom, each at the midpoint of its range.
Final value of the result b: 0.019 mag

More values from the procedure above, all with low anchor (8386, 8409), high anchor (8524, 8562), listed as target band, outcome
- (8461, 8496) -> 0.04 mag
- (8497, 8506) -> 0.02 mag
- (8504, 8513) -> 0.06 mag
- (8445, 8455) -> 0.07 mag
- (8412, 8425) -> -0.01 mag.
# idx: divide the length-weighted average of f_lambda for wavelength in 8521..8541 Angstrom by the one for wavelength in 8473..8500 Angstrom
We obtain 1.0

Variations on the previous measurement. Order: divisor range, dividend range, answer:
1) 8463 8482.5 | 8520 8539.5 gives 1.01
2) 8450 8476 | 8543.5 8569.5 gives 0.99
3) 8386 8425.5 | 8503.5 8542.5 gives 0.93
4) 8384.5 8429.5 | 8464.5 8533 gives 0.94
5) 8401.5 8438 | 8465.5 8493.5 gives 0.96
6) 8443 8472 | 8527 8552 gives 0.99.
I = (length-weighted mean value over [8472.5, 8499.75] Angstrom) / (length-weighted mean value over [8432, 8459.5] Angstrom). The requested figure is 0.98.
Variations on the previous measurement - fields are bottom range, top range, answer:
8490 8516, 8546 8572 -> 1.04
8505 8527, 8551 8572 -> 1.03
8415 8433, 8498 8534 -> 0.97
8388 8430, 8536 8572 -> 0.95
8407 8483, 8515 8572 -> 0.99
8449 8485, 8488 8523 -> 0.98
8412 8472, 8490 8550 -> 0.97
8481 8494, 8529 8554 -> 1.00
